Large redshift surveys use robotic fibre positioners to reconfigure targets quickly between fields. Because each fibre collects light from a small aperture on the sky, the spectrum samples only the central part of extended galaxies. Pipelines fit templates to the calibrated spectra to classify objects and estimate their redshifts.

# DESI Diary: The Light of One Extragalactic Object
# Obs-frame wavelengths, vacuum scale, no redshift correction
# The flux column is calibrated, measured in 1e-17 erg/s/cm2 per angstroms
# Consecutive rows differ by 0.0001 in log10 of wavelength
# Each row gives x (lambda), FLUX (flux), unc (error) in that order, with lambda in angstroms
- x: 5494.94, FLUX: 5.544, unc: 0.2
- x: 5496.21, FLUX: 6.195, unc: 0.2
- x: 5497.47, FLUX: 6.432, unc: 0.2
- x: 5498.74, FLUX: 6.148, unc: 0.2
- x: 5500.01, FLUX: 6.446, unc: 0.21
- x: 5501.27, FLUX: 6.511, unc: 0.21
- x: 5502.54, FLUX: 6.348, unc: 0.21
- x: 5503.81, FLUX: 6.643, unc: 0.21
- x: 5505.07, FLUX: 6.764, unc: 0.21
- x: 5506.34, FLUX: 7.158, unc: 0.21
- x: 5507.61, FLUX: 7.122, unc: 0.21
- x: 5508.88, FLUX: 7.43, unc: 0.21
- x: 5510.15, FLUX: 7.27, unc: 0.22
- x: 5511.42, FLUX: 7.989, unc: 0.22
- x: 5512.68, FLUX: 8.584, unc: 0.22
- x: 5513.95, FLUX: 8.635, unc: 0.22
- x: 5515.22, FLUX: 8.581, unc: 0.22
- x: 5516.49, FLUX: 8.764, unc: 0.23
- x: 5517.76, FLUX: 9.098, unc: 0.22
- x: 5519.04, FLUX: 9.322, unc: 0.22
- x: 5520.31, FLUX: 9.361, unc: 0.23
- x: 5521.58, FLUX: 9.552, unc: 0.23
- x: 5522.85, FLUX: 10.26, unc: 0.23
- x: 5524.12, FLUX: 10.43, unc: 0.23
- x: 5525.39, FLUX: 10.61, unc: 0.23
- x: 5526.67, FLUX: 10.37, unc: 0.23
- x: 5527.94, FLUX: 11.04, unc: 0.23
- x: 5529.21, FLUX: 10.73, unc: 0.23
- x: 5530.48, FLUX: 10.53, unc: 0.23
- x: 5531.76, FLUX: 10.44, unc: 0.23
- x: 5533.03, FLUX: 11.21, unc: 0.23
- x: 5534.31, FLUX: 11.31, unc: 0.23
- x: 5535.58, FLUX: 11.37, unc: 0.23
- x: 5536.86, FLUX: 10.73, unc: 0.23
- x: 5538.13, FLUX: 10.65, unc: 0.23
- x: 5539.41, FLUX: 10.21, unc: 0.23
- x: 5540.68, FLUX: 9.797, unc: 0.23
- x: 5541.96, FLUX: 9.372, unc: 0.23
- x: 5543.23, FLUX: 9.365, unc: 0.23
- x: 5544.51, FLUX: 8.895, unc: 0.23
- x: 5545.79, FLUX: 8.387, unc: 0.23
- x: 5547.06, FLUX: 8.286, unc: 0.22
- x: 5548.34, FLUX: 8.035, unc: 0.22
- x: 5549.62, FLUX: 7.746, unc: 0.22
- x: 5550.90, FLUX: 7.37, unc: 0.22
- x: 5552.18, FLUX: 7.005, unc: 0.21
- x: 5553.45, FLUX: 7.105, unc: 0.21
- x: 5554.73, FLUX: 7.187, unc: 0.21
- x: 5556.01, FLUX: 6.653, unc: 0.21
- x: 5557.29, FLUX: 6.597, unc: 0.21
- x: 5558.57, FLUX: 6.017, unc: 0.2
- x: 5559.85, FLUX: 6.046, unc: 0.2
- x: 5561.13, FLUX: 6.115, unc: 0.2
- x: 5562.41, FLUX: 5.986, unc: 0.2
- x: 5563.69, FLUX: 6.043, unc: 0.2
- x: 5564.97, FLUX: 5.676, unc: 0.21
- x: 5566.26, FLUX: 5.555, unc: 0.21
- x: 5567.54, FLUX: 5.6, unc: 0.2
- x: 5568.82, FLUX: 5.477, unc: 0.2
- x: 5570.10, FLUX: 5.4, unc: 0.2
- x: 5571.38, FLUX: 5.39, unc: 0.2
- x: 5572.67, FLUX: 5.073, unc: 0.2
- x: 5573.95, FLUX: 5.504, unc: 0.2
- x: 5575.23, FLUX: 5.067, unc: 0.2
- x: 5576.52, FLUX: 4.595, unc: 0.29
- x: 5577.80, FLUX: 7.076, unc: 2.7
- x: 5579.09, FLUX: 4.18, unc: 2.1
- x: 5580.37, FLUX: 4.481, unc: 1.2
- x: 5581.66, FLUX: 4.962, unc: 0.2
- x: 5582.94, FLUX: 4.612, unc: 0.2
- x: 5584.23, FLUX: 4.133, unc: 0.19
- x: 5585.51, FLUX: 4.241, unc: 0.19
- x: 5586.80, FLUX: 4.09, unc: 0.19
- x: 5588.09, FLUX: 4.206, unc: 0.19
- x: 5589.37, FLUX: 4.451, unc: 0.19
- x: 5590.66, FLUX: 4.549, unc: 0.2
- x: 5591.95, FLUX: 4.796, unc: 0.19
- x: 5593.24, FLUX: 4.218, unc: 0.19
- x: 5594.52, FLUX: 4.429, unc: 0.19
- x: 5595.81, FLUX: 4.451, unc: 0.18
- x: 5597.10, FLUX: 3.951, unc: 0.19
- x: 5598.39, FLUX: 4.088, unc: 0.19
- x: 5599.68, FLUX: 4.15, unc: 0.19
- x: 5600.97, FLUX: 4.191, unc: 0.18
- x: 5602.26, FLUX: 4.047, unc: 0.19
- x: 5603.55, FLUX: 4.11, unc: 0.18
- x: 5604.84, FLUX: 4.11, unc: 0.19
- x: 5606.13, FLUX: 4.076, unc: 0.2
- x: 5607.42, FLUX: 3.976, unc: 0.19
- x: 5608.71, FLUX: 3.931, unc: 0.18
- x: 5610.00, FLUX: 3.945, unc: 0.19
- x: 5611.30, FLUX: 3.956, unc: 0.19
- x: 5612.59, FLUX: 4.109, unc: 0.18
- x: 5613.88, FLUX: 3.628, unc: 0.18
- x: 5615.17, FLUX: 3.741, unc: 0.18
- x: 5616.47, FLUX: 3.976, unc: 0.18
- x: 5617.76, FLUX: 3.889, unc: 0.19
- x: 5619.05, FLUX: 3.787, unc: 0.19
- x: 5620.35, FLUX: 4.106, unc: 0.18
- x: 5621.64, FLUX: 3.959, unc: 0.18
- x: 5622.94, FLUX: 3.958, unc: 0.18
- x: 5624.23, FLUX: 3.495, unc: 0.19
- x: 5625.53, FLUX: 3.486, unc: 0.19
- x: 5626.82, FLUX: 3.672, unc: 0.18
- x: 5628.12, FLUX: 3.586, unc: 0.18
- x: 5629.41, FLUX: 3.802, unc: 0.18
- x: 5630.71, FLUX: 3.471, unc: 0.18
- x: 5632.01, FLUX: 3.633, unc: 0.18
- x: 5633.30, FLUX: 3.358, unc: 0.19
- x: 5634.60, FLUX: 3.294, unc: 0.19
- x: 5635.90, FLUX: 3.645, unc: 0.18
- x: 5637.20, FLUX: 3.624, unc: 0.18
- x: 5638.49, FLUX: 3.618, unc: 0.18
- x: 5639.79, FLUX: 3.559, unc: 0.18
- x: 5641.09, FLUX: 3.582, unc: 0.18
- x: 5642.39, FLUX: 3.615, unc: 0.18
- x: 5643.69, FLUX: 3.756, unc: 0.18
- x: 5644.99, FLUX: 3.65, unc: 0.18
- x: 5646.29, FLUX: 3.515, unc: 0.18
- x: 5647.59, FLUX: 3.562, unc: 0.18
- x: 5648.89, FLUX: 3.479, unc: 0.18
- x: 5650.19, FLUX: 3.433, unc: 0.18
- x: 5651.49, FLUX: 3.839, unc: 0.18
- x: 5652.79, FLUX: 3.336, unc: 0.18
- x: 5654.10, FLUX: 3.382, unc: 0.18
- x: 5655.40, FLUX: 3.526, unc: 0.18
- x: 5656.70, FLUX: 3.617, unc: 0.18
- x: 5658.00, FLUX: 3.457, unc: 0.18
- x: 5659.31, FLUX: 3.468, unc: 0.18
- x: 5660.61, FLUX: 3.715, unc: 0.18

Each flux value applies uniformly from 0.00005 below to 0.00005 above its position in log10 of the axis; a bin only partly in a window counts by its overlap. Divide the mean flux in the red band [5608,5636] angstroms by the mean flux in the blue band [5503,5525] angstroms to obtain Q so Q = 0.45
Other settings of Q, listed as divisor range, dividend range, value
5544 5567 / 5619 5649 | 0.53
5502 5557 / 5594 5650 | 0.43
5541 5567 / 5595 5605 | 0.58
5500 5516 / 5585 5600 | 0.58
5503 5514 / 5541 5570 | 0.94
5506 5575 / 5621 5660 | 0.44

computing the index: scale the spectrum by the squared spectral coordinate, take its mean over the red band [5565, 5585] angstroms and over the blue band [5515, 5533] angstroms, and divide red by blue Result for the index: 0.52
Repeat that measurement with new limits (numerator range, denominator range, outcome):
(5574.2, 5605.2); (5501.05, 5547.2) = 0.50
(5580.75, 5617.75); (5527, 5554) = 0.45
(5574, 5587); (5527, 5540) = 0.45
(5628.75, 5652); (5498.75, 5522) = 0.48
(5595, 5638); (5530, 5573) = 0.50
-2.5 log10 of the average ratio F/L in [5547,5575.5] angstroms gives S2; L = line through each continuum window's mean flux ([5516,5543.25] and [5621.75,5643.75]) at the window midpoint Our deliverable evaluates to 0.30 mag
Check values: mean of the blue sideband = 10.2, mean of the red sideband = 3.6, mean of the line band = 6.28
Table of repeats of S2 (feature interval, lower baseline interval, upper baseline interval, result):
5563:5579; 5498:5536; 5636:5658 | 0.21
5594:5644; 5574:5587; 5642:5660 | 0.08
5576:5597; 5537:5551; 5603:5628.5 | 0.29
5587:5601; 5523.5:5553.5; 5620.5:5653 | 0.40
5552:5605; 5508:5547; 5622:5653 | 0.32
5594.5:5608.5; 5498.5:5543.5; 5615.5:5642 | 0.22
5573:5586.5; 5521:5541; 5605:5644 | 0.40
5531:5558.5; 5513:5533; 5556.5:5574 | -0.14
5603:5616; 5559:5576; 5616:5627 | 0.07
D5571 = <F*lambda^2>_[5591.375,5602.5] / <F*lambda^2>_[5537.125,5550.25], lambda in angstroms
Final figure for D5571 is 0.48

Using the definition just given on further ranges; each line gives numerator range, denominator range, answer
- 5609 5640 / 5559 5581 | 0.69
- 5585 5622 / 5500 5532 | 0.49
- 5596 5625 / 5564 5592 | 0.81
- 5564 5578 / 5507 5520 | 0.67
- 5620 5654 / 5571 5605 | 0.81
